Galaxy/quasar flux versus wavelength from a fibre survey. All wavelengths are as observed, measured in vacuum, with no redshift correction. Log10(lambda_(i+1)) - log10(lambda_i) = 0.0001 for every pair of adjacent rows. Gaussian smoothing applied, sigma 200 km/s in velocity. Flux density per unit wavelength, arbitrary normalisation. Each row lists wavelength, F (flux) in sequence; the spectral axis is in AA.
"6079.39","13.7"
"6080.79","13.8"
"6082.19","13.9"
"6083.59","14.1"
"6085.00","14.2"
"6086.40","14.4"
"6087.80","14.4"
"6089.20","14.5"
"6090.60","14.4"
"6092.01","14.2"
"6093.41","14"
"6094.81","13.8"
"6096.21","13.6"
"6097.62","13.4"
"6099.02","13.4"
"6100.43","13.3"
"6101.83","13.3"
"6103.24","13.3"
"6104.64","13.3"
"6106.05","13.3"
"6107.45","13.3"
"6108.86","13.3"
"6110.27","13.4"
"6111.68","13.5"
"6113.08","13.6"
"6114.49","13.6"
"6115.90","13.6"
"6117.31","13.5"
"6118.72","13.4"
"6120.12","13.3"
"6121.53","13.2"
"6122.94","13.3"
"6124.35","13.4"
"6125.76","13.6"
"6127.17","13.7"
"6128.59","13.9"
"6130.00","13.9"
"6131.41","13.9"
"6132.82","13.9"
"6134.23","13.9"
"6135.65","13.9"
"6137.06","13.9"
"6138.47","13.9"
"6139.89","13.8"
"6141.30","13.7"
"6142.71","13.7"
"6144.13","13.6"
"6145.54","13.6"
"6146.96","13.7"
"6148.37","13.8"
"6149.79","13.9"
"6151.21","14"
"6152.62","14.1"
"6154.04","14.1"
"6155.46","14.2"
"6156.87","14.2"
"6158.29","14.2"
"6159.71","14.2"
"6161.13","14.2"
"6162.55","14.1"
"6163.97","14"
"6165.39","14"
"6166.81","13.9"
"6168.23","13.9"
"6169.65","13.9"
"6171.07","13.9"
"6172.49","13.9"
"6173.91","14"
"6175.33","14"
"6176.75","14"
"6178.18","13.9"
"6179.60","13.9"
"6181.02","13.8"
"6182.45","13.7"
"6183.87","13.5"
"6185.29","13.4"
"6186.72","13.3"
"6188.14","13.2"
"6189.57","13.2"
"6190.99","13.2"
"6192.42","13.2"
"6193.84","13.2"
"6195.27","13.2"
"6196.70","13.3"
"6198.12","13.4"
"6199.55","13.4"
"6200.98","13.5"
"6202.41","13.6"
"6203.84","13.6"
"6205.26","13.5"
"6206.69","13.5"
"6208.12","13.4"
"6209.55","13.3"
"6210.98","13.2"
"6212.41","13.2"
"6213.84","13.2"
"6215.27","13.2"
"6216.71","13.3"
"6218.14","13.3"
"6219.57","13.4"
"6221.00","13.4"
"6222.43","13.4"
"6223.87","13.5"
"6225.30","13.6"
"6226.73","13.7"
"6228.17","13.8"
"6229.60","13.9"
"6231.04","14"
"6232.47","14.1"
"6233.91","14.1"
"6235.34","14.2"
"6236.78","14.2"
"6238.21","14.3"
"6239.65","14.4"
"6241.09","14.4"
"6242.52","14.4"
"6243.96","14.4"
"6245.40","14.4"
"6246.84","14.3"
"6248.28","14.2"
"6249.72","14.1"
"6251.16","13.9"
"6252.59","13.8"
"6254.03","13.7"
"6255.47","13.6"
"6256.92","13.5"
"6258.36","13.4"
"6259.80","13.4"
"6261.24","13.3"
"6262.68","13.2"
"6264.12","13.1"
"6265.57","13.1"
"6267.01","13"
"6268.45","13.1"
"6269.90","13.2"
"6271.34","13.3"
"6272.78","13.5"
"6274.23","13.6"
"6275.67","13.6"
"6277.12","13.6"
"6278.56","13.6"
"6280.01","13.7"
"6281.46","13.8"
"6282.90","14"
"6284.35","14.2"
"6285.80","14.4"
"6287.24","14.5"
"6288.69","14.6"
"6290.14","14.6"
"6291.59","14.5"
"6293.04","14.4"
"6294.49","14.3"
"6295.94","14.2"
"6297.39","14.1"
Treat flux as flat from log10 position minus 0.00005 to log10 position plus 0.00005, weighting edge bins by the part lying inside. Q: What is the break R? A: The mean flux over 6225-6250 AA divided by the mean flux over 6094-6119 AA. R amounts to 1.1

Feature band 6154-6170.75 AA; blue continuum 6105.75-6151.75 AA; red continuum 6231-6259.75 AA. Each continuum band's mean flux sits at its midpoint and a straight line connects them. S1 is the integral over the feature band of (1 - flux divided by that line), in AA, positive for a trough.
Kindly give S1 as -0.4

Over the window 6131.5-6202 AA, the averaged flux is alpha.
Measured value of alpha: 13.8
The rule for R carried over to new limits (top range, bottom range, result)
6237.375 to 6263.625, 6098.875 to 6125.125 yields 1.04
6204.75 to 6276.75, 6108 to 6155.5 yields 1.00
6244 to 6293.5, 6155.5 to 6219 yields 1.01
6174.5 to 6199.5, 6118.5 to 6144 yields 0.99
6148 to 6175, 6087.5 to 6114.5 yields 1.03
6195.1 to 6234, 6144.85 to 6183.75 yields 0.97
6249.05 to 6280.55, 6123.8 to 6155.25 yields 0.97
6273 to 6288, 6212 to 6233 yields 1.03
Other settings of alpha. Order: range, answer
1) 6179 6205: 13.4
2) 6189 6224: 13.3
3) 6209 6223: 13.3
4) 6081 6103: 13.9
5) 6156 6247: 13.7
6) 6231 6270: 13.8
